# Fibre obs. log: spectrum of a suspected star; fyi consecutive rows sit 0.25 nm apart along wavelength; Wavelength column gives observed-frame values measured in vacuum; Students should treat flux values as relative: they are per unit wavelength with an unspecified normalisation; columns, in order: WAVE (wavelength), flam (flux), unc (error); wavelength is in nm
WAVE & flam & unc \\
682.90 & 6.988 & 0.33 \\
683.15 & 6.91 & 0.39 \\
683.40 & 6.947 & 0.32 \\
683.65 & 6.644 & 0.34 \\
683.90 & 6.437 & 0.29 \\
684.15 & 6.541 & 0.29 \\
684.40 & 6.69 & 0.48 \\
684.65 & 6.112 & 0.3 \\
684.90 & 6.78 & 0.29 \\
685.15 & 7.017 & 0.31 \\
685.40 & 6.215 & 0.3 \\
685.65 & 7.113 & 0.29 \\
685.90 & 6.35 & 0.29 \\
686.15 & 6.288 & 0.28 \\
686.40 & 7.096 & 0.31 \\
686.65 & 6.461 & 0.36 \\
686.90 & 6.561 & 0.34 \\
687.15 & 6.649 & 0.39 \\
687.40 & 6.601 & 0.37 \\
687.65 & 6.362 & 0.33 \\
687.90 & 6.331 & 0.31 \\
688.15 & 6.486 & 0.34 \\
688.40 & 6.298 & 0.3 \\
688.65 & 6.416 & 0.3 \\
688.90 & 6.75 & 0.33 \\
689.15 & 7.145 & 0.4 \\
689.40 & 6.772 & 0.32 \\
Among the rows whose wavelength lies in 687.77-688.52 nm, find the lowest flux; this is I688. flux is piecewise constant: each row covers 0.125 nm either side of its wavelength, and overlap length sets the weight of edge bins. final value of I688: 6.298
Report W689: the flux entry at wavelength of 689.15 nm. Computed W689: 7.145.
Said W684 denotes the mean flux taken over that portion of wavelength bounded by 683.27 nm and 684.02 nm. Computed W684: 6.68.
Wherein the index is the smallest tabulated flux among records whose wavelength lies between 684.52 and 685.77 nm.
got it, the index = 6.112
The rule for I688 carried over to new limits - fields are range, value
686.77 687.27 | 6.561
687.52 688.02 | 6.331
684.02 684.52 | 6.541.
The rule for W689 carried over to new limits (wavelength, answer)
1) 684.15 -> 6.541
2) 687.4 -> 6.601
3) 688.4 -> 6.298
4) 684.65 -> 6.112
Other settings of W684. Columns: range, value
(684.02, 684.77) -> 6.45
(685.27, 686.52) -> 6.61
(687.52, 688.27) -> 6.39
